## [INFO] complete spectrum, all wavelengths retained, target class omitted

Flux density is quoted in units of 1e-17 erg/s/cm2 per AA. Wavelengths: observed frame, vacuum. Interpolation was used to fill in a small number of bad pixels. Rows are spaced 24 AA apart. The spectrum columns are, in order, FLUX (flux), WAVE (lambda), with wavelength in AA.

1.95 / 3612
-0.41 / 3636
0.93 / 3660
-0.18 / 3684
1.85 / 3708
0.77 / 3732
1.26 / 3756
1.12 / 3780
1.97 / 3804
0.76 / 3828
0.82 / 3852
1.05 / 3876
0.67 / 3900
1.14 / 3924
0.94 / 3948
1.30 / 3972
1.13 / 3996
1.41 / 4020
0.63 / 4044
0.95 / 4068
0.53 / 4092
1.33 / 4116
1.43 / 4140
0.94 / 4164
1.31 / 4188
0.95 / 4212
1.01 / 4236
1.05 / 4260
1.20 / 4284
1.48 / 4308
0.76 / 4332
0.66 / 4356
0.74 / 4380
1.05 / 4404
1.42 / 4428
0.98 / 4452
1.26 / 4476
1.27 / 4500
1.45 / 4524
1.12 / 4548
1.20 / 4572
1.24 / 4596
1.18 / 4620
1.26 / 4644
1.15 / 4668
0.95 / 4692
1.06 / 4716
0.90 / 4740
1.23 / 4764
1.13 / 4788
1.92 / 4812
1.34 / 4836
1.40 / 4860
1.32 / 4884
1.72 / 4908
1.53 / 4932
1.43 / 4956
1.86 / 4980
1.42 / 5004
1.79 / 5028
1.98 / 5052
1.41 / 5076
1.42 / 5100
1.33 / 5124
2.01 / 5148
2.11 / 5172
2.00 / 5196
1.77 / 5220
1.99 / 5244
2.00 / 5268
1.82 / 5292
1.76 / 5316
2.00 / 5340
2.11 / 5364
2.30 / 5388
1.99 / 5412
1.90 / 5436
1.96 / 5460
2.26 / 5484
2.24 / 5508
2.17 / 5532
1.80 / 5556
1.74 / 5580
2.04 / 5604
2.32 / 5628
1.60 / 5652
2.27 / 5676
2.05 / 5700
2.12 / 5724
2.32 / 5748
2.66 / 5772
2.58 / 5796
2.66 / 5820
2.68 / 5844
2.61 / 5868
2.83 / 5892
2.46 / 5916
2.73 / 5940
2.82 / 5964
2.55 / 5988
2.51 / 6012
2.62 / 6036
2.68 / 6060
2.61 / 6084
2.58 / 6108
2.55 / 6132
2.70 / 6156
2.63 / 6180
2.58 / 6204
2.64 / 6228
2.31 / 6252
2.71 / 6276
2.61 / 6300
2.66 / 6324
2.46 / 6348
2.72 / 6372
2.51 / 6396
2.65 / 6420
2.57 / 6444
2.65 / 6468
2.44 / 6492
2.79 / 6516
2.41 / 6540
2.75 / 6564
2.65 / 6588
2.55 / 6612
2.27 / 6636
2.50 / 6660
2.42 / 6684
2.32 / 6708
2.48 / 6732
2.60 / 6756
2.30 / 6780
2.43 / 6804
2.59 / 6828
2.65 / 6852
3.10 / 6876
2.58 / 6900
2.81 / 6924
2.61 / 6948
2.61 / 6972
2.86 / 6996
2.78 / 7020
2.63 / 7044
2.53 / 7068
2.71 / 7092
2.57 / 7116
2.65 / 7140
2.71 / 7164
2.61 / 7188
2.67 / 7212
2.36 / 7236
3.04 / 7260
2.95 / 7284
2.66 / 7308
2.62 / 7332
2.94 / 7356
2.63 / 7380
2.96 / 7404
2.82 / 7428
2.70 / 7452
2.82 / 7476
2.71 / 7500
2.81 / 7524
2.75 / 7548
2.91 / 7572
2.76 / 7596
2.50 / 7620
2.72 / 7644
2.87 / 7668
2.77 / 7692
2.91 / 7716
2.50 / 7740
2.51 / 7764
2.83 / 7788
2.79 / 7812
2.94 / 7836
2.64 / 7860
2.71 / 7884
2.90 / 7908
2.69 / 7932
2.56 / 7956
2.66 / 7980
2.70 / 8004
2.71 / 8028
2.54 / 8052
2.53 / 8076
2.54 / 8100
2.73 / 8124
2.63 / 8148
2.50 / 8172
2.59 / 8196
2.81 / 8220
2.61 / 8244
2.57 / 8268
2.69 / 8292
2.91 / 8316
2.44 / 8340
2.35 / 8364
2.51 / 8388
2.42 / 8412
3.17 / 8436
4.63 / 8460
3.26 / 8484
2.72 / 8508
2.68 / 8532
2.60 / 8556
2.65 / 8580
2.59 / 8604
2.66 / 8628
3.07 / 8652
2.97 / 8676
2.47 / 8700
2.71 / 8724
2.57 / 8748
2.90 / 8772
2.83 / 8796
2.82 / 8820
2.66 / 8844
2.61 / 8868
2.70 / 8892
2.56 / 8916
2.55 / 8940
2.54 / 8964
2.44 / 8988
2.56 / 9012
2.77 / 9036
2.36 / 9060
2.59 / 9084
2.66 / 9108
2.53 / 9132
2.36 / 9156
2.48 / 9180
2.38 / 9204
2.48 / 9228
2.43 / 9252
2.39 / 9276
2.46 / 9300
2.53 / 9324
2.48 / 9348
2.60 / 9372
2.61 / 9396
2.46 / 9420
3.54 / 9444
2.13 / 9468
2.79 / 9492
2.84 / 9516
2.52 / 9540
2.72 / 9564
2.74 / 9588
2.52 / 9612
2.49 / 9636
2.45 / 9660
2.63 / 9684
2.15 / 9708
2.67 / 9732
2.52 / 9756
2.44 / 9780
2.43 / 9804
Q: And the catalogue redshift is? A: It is 0.289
